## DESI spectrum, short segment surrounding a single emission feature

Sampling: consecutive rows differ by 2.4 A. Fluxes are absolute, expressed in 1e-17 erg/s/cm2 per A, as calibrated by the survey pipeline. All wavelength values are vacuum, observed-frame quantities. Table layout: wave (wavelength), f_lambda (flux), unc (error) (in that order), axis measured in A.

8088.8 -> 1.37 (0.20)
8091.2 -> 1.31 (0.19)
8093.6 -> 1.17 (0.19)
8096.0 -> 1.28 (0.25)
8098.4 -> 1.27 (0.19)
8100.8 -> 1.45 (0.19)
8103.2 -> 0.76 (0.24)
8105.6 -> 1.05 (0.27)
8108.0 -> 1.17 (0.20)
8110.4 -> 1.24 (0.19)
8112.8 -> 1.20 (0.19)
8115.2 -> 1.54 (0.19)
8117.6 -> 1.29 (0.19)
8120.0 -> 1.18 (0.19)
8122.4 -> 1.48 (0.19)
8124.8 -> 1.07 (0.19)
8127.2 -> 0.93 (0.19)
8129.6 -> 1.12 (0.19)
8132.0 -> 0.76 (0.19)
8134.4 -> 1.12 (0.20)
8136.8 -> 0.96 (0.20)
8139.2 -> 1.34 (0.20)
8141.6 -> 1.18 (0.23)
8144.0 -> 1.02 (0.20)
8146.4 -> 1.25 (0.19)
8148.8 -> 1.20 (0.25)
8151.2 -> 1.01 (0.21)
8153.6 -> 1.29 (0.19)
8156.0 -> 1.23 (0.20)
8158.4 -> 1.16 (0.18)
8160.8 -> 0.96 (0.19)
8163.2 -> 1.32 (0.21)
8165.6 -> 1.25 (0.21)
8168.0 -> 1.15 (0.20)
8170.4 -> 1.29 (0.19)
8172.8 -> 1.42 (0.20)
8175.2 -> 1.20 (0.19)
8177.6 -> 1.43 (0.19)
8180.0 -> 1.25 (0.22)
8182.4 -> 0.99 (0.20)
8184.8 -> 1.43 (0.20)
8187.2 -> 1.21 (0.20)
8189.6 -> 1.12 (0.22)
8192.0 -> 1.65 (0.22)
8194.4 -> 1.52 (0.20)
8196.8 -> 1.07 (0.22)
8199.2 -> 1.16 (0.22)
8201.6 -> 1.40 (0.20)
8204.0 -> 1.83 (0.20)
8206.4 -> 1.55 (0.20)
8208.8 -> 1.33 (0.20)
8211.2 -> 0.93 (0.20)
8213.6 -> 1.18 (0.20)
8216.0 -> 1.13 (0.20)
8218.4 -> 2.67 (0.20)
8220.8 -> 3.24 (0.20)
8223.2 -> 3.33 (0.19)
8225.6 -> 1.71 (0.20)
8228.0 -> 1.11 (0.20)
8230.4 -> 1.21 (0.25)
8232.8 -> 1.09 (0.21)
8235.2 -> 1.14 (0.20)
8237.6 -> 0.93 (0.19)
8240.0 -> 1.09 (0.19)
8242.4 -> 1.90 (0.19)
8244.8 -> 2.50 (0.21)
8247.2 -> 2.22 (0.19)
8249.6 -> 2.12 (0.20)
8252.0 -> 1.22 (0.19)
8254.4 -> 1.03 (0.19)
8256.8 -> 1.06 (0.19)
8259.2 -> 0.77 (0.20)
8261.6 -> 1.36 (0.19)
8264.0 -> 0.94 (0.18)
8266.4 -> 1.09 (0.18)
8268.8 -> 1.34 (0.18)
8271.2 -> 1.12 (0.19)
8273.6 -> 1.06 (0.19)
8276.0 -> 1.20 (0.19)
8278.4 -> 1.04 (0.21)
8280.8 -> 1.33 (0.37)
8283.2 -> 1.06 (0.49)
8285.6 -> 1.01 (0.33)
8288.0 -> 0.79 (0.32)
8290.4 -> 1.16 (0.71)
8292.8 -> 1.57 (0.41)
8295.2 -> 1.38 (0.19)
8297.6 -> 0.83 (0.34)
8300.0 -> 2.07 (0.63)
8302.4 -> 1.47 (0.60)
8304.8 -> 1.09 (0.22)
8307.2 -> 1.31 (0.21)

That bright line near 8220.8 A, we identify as H-alpha 6563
